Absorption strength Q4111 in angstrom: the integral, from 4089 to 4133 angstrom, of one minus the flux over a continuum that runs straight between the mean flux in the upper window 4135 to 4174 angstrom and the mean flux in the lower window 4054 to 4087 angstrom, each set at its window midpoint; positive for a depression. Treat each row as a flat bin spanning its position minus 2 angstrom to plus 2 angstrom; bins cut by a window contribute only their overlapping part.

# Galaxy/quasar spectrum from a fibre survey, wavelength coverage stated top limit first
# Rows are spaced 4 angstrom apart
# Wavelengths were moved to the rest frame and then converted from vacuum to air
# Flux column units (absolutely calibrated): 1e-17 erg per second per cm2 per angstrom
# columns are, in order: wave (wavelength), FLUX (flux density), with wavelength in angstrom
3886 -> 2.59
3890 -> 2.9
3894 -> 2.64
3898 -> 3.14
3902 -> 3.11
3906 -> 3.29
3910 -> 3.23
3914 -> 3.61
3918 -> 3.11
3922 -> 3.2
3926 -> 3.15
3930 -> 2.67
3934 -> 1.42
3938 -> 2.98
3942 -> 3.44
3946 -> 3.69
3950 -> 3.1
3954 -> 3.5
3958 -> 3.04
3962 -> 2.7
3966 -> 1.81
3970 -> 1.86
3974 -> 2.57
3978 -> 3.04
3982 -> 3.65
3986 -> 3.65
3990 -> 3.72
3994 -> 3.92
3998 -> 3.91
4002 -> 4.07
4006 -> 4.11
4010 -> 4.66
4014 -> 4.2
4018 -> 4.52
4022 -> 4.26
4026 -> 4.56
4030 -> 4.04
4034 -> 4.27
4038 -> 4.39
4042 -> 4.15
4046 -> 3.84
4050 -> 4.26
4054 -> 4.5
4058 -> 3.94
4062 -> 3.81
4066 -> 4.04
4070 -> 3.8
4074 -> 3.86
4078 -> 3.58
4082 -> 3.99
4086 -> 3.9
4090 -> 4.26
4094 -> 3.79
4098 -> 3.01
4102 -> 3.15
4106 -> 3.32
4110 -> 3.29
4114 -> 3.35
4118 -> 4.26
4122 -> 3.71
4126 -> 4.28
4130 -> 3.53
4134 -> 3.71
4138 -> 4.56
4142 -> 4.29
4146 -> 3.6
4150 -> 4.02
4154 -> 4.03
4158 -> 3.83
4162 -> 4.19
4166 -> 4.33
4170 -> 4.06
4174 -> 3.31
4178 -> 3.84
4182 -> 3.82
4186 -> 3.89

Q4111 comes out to 3.9 angstrom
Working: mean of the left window 3.9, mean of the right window 4.05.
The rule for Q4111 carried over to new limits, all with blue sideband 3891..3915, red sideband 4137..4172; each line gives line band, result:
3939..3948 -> -0.6 angstrom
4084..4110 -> 2.1 angstrom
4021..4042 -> -3.9 angstrom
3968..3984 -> 3.0 angstrom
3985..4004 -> -2.1 angstrom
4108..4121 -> 1.0 angstrom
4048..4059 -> -1.6 angstrom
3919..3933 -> 1.4 angstrom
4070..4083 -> 0.0 angstrom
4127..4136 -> 0.7 angstrom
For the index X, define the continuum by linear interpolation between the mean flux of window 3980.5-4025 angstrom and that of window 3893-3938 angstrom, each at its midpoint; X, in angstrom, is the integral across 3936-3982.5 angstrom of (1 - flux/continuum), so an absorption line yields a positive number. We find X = 7.7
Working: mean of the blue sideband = 2.97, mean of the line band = 2.93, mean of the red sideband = 4.08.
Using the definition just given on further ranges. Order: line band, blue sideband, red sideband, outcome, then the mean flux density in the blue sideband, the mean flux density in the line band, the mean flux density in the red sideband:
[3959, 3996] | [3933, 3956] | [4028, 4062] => 5.0 angstrom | 3.09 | 2.99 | 4.15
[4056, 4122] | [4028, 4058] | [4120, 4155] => 6.0 angstrom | 4.19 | 3.71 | 3.97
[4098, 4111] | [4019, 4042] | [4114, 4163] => 2.7 angstrom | 4.3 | 3.21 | 3.97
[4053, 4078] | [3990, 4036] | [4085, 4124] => -0.5 angstrom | 4.21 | 3.94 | 3.6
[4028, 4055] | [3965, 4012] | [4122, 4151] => -4.1 angstrom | 3.45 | 4.2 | 3.98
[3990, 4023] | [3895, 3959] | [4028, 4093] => -4.7 angstrom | 3.1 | 4.18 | 4.04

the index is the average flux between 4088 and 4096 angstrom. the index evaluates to 4.03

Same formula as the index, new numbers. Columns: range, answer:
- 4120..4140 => 3.96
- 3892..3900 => 2.89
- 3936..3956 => 3.34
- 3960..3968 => 2.25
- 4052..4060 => 4.22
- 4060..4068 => 3.92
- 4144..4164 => 3.93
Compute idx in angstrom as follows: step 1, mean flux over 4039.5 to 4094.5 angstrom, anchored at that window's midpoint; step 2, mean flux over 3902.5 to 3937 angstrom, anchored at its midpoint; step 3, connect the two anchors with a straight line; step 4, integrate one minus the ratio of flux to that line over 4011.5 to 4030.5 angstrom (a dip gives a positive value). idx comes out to -3.51 angstrom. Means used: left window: 2.97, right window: 3.99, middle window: 4.35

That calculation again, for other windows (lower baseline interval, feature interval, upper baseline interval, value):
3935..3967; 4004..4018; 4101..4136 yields -4.8 angstrom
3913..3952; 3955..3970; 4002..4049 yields 4.0 angstrom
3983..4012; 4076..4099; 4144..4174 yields 1.1 angstrom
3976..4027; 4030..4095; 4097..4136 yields -4.3 angstrom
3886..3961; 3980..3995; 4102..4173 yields -1.9 angstrom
